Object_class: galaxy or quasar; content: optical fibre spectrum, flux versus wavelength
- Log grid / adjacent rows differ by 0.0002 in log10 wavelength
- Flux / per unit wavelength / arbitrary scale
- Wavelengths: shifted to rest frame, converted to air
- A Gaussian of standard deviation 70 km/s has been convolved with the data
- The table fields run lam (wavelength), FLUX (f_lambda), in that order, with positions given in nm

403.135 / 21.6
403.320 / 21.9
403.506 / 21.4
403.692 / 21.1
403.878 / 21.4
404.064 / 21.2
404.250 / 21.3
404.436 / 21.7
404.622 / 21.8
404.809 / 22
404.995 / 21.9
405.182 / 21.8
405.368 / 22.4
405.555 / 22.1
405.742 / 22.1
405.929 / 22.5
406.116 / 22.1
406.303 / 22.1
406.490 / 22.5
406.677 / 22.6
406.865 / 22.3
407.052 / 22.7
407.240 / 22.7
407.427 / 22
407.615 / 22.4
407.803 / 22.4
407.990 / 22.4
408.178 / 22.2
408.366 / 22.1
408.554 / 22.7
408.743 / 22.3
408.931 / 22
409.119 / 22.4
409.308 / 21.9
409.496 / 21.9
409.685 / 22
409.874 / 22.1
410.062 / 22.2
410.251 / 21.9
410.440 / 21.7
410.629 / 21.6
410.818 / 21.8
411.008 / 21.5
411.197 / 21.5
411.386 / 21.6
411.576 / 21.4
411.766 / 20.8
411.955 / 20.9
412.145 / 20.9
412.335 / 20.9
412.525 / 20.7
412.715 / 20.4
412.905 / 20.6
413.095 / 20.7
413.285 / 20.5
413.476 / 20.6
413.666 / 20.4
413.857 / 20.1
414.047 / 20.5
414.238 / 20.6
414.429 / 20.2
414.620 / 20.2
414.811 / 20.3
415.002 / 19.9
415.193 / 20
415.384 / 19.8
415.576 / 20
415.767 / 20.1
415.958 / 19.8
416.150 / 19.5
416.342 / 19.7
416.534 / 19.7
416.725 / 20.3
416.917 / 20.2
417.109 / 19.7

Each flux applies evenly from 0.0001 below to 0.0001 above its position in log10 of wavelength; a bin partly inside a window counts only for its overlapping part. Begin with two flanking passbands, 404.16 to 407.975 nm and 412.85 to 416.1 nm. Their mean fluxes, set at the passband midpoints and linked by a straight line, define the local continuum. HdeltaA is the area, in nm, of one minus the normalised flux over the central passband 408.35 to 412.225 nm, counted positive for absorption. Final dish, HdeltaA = -0.10 nm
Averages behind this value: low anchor 22.2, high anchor 20.2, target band 21.8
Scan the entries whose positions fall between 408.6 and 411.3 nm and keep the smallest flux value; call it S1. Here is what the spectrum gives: 21.5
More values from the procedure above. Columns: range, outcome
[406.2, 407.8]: 22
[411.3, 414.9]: 20.1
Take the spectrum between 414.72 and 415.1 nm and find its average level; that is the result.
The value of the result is 20.1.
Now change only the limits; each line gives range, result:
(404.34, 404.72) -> 21.7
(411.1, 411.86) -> 21.3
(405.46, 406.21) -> 22.2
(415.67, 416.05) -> 20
